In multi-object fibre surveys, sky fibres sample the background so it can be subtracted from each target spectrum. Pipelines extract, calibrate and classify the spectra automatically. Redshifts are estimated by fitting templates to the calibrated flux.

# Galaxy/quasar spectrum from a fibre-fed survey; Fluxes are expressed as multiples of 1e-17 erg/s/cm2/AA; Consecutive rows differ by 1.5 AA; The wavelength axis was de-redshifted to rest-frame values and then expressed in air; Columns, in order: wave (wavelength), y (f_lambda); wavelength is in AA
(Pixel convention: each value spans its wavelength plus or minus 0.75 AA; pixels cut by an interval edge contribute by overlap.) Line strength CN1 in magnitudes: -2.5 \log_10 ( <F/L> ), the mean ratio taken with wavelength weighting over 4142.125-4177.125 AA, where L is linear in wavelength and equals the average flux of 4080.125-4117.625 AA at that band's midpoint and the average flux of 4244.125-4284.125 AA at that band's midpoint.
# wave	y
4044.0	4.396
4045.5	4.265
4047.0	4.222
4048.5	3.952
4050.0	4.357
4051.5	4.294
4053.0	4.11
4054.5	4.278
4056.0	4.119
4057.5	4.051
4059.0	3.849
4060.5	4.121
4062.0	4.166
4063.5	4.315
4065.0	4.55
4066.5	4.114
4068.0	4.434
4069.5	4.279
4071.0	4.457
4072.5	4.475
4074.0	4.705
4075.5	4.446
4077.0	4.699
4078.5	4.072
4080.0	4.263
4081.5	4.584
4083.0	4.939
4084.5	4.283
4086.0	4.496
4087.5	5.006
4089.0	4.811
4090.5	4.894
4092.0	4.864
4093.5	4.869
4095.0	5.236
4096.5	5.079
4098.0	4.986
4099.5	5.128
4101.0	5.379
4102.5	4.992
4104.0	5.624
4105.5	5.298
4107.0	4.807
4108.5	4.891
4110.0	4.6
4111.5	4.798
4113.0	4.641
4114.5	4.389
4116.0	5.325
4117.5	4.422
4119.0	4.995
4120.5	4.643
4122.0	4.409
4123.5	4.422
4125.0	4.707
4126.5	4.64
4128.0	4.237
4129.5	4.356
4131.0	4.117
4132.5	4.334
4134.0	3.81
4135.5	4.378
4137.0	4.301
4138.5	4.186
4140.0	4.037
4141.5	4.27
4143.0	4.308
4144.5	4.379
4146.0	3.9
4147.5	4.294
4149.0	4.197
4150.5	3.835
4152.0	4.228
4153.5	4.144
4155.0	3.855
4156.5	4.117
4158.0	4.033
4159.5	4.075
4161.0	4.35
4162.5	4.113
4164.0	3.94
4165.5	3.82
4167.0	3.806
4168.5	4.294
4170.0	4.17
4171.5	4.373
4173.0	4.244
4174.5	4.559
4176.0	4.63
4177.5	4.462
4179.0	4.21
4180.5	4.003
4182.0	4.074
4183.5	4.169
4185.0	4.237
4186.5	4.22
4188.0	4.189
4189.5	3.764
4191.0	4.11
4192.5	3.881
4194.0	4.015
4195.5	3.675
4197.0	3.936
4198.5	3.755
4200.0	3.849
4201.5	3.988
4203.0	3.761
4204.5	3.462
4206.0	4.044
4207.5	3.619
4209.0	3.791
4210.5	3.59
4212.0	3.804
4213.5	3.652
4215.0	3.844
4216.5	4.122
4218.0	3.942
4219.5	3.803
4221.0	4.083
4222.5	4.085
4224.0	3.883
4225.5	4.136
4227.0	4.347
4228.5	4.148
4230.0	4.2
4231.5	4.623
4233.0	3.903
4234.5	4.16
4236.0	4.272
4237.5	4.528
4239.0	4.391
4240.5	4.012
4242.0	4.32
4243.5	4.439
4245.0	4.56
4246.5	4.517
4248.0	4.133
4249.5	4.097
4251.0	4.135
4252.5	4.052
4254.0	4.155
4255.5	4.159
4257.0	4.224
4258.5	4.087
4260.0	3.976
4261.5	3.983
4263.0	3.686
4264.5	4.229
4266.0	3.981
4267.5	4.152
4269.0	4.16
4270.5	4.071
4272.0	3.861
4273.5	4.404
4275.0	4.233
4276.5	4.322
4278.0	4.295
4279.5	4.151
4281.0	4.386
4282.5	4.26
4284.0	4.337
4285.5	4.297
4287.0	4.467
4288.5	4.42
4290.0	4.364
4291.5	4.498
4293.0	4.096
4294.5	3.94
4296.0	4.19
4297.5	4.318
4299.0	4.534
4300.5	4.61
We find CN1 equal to 0.11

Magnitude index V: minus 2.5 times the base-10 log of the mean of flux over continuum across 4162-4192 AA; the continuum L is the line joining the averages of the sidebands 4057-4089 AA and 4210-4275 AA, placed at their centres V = 0.016 mag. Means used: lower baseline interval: 4.41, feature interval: 4.17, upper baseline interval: 4.12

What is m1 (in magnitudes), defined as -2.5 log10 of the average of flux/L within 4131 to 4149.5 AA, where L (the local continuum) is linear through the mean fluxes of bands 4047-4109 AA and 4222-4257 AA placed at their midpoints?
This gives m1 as 0.06 mag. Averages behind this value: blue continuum 4.59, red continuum 4.23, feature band 4.2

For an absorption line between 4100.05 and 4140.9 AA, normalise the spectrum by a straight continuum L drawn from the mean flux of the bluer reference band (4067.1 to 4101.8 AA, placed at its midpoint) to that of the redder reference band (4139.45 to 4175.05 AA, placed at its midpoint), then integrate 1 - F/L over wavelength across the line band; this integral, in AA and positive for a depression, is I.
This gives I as -1.7 AA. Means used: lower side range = 4.71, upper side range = 4.14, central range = 4.62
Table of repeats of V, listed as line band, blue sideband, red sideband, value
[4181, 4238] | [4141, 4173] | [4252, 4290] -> 0.04 mag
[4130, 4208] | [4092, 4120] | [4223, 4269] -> 0.13 mag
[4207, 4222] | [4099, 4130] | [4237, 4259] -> 0.15 mag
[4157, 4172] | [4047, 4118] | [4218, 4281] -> 0.08 mag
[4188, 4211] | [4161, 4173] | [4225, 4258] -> 0.09 mag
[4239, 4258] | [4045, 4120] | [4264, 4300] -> 0.02 mag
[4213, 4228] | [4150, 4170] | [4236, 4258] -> 0.05 mag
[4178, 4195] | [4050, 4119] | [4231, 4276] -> 0.07 mag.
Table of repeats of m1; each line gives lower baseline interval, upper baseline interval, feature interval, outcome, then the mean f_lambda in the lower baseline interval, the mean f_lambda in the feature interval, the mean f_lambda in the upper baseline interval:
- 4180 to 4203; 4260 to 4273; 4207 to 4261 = -0.03 mag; 3.98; 4.11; 4.02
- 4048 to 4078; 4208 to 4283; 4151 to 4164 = 0.03 mag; 4.29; 4.1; 4.12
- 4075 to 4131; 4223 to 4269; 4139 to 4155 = 0.11 mag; 4.76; 4.15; 4.18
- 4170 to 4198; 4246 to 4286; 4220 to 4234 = 0.00 mag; 4.15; 4.15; 4.16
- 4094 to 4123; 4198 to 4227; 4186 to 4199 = 0.03 mag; 4.92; 3.95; 3.87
